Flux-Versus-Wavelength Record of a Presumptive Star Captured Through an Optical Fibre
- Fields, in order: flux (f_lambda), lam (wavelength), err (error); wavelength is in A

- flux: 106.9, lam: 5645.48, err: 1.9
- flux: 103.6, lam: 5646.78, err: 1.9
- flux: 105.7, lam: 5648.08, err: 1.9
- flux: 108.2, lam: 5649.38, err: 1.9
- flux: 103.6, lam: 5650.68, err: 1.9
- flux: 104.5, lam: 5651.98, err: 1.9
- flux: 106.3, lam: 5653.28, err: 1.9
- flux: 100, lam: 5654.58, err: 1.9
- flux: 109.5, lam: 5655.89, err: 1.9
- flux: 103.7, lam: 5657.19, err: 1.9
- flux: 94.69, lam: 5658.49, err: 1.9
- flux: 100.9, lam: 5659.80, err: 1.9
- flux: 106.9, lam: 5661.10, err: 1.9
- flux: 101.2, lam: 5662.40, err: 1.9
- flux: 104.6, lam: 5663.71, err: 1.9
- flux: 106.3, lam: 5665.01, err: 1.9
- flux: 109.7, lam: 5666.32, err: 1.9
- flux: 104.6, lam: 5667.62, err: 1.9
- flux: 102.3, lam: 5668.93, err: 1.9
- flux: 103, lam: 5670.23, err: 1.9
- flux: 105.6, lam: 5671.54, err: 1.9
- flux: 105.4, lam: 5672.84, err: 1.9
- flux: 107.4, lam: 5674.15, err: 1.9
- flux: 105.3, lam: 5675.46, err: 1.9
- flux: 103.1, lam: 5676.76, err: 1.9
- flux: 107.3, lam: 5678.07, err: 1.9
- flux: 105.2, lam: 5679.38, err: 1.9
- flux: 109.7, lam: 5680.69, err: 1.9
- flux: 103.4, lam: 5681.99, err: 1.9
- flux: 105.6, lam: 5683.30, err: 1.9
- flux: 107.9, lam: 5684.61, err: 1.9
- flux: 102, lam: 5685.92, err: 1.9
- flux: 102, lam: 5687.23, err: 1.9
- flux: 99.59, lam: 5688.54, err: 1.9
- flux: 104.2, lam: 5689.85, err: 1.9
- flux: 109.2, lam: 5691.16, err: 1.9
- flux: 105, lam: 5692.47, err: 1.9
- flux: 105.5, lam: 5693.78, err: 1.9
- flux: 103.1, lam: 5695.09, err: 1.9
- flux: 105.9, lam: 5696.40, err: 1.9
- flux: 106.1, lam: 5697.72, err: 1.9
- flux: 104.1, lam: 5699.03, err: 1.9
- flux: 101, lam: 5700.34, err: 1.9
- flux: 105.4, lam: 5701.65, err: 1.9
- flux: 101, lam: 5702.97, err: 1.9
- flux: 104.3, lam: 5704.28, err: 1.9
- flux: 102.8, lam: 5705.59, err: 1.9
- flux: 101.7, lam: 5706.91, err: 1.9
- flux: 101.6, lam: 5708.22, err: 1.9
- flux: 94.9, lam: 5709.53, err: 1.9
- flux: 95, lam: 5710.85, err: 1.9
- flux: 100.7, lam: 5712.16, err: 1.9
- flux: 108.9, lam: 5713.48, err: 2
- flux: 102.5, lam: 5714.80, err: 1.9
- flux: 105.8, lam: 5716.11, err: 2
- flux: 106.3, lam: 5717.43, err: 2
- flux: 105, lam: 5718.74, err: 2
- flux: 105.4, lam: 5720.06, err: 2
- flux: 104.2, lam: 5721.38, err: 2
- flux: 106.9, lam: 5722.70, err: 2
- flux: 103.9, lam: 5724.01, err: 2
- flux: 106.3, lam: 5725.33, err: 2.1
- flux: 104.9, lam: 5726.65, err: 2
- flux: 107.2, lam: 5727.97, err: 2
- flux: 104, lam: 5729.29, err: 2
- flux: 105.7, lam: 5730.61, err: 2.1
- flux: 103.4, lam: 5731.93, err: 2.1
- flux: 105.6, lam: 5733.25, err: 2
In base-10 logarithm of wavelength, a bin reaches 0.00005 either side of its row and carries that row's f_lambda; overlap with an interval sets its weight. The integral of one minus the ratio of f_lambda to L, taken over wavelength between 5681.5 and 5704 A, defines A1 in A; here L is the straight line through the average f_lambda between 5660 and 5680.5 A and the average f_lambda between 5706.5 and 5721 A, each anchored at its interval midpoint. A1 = -0.1 A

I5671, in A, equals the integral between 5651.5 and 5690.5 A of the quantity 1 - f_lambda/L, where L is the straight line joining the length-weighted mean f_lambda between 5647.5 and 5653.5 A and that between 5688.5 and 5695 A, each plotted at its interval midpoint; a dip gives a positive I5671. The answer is 0.4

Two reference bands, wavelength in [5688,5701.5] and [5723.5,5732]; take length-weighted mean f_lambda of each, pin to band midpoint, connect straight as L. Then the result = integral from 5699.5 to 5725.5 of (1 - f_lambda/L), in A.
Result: 0.4 A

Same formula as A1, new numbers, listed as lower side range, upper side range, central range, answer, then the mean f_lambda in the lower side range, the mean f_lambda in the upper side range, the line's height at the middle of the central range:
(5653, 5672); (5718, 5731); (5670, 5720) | 0.29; 104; 105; 105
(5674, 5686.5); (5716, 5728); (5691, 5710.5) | 0.44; 106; 105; 106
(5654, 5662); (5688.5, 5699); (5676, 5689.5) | -0.04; 103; 105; 104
